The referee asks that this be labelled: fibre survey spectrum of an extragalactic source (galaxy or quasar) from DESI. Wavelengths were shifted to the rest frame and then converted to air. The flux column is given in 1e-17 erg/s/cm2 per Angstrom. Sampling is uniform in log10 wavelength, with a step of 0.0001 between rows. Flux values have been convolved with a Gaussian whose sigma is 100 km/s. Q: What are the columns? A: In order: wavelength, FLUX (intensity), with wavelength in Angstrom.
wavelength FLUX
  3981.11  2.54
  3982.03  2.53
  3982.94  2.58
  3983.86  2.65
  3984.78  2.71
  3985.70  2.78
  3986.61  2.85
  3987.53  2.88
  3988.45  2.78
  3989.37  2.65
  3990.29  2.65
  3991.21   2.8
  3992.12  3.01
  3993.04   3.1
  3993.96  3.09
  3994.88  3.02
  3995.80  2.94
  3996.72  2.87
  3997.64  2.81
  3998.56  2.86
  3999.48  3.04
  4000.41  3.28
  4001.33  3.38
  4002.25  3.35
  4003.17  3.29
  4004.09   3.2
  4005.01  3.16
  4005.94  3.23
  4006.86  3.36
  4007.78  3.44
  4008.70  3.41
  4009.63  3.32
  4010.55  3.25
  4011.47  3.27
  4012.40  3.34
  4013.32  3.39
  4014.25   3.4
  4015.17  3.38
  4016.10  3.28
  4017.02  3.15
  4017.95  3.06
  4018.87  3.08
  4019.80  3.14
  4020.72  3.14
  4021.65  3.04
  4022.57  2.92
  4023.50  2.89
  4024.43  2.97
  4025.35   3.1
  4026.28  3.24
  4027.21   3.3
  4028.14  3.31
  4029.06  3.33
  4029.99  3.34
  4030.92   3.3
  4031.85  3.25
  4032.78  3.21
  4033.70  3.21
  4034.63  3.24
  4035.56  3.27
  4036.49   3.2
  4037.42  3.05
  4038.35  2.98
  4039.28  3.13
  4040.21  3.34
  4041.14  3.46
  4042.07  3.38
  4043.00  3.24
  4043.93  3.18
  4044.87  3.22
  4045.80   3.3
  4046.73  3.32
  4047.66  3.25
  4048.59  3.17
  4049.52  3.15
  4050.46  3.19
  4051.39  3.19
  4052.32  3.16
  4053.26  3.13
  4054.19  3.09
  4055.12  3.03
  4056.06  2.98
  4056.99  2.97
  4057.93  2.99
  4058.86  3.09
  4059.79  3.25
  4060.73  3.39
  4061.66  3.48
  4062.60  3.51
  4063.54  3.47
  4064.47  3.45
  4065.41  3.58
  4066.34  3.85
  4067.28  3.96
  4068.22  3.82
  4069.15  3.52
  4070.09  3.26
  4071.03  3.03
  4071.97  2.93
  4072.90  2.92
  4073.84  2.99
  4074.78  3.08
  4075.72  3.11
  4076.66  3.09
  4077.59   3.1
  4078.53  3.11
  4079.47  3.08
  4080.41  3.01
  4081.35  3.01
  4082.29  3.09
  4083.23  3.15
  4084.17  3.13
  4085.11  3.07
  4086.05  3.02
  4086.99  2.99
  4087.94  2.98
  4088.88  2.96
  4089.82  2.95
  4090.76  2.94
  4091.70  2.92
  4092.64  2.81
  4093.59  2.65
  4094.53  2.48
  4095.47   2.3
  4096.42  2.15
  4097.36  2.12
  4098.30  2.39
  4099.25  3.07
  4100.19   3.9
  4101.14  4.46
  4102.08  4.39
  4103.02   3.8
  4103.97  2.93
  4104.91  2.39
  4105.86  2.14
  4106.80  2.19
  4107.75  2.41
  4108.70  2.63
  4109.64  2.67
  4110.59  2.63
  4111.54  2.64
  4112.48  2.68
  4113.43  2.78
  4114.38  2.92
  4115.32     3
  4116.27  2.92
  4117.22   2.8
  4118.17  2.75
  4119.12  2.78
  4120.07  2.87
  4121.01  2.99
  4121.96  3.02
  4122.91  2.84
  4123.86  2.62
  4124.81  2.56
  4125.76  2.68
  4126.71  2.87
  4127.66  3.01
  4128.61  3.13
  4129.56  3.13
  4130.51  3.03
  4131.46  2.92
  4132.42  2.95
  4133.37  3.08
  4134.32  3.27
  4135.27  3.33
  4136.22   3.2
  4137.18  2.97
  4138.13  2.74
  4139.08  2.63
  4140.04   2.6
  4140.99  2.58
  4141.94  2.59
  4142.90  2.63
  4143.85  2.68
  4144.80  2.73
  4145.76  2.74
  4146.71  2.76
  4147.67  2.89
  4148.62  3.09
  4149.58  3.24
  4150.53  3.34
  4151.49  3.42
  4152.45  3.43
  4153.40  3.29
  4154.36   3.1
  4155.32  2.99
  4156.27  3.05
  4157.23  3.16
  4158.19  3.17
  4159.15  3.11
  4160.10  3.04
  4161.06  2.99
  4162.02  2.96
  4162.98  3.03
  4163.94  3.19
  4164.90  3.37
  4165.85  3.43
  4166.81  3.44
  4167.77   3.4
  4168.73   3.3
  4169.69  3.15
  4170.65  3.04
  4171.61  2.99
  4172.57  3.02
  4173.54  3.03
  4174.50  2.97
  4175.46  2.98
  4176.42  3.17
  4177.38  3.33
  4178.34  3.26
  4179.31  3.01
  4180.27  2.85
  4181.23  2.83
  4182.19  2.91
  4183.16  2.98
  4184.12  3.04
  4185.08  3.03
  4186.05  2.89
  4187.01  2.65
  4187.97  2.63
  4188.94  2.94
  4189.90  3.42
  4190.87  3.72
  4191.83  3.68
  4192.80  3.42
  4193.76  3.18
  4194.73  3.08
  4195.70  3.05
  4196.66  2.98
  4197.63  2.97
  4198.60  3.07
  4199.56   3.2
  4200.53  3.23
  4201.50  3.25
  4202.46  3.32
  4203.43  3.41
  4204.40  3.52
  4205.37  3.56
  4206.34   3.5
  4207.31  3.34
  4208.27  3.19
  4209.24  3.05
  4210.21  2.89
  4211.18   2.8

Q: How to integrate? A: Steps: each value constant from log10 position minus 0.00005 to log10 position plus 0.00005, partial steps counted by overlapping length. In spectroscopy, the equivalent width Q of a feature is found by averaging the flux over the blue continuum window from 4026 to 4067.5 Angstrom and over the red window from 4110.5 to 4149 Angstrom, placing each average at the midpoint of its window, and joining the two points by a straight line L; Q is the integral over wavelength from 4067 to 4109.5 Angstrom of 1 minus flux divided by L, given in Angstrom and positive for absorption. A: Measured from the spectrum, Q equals 0.8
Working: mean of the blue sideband 3.27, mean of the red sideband 2.86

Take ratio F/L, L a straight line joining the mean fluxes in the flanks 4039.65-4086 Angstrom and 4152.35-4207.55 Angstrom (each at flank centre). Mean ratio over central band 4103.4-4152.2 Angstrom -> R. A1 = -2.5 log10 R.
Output 0.13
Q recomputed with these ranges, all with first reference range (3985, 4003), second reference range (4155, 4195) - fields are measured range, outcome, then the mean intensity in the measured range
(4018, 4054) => -2.36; 3.19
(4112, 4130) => 1.23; 2.86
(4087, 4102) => 0.64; 2.91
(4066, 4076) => -0.95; 3.31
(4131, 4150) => 1.27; 2.88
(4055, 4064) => -0.62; 3.22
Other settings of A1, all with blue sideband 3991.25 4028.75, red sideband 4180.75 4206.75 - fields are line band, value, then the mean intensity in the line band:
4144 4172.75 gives 0.01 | 3.13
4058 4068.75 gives -0.11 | 3.51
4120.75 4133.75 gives 0.09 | 2.91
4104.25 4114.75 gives 0.23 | 2.56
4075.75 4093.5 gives 0.05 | 3.02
